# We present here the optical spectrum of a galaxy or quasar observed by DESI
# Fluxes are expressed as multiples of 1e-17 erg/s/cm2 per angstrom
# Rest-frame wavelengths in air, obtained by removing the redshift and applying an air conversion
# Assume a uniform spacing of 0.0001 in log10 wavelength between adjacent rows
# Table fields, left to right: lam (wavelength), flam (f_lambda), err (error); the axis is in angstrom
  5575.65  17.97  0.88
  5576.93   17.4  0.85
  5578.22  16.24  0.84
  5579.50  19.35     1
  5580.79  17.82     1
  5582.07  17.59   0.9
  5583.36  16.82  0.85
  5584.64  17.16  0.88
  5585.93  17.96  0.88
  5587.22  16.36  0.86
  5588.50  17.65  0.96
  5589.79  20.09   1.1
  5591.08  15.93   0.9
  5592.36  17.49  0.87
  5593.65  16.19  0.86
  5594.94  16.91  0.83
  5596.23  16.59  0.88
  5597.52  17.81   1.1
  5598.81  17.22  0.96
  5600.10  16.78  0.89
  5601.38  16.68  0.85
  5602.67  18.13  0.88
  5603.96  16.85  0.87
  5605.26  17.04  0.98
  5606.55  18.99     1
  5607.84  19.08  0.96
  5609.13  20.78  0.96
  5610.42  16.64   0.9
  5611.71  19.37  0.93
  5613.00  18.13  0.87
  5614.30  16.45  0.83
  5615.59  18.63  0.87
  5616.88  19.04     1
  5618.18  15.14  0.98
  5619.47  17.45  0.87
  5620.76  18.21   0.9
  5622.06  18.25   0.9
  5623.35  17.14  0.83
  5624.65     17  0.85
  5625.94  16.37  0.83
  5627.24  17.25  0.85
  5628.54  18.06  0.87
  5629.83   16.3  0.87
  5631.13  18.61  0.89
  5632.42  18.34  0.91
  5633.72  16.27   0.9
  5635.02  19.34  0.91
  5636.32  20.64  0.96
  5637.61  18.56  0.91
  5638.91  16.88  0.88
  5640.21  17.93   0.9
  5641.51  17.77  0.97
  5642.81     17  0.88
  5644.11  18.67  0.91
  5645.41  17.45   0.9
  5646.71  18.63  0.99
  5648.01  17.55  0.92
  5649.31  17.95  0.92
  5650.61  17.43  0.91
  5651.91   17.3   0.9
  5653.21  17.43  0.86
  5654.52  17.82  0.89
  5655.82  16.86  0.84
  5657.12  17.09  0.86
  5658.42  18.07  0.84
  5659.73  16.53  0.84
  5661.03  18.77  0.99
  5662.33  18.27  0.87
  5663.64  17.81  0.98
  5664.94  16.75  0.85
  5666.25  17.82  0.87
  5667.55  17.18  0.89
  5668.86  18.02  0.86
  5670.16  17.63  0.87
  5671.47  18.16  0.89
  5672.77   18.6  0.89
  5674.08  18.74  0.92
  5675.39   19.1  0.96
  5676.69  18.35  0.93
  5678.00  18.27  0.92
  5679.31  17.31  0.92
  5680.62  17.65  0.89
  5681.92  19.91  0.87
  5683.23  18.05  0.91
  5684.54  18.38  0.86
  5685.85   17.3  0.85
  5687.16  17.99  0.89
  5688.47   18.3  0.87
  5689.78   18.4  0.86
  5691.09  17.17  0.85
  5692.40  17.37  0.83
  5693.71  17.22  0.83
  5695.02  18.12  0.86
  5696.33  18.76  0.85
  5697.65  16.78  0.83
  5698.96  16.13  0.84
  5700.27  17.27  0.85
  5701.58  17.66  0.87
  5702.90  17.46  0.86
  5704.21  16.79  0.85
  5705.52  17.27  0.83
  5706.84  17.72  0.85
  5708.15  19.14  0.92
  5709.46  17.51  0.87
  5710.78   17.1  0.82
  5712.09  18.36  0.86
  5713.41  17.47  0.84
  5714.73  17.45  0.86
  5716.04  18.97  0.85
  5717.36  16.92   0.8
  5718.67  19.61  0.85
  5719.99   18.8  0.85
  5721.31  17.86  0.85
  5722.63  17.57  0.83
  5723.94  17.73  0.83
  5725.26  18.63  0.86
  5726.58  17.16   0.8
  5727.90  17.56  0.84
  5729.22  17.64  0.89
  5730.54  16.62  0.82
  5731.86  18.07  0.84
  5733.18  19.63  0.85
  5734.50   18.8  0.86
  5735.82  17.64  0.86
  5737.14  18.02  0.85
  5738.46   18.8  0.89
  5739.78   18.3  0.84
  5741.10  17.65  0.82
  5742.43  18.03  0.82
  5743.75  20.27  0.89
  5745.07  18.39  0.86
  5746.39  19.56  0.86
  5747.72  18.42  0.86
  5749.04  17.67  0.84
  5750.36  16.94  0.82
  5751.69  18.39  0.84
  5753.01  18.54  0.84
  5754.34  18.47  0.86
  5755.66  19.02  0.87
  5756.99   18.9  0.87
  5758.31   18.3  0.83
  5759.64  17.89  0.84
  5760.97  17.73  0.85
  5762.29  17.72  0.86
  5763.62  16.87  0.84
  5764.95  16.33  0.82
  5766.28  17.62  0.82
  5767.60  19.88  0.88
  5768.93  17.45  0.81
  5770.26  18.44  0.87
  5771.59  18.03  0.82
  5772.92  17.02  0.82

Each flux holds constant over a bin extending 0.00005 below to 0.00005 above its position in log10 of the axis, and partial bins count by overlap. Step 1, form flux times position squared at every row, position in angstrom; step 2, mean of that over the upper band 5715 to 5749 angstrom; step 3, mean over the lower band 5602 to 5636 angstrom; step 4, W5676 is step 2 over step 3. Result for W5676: 1.07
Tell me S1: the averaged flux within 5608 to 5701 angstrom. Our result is 17.8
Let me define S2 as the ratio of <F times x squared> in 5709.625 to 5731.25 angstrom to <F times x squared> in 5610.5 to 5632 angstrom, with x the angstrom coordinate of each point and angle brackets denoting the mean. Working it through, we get 1.1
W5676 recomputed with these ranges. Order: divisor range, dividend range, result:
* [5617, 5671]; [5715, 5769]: 1.06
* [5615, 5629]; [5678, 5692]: 1.06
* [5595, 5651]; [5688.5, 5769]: 1.05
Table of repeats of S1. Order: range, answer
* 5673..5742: 17.9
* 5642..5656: 17.7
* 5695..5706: 17.3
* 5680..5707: 17.7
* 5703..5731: 17.8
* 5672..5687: 18.3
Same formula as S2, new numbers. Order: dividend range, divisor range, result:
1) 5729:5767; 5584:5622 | 1.08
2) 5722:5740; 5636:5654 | 1.04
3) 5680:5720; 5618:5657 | 1.03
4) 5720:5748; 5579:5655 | 1.07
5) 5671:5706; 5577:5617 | 1.05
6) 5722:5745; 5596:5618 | 1.06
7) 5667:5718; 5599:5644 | 1.03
